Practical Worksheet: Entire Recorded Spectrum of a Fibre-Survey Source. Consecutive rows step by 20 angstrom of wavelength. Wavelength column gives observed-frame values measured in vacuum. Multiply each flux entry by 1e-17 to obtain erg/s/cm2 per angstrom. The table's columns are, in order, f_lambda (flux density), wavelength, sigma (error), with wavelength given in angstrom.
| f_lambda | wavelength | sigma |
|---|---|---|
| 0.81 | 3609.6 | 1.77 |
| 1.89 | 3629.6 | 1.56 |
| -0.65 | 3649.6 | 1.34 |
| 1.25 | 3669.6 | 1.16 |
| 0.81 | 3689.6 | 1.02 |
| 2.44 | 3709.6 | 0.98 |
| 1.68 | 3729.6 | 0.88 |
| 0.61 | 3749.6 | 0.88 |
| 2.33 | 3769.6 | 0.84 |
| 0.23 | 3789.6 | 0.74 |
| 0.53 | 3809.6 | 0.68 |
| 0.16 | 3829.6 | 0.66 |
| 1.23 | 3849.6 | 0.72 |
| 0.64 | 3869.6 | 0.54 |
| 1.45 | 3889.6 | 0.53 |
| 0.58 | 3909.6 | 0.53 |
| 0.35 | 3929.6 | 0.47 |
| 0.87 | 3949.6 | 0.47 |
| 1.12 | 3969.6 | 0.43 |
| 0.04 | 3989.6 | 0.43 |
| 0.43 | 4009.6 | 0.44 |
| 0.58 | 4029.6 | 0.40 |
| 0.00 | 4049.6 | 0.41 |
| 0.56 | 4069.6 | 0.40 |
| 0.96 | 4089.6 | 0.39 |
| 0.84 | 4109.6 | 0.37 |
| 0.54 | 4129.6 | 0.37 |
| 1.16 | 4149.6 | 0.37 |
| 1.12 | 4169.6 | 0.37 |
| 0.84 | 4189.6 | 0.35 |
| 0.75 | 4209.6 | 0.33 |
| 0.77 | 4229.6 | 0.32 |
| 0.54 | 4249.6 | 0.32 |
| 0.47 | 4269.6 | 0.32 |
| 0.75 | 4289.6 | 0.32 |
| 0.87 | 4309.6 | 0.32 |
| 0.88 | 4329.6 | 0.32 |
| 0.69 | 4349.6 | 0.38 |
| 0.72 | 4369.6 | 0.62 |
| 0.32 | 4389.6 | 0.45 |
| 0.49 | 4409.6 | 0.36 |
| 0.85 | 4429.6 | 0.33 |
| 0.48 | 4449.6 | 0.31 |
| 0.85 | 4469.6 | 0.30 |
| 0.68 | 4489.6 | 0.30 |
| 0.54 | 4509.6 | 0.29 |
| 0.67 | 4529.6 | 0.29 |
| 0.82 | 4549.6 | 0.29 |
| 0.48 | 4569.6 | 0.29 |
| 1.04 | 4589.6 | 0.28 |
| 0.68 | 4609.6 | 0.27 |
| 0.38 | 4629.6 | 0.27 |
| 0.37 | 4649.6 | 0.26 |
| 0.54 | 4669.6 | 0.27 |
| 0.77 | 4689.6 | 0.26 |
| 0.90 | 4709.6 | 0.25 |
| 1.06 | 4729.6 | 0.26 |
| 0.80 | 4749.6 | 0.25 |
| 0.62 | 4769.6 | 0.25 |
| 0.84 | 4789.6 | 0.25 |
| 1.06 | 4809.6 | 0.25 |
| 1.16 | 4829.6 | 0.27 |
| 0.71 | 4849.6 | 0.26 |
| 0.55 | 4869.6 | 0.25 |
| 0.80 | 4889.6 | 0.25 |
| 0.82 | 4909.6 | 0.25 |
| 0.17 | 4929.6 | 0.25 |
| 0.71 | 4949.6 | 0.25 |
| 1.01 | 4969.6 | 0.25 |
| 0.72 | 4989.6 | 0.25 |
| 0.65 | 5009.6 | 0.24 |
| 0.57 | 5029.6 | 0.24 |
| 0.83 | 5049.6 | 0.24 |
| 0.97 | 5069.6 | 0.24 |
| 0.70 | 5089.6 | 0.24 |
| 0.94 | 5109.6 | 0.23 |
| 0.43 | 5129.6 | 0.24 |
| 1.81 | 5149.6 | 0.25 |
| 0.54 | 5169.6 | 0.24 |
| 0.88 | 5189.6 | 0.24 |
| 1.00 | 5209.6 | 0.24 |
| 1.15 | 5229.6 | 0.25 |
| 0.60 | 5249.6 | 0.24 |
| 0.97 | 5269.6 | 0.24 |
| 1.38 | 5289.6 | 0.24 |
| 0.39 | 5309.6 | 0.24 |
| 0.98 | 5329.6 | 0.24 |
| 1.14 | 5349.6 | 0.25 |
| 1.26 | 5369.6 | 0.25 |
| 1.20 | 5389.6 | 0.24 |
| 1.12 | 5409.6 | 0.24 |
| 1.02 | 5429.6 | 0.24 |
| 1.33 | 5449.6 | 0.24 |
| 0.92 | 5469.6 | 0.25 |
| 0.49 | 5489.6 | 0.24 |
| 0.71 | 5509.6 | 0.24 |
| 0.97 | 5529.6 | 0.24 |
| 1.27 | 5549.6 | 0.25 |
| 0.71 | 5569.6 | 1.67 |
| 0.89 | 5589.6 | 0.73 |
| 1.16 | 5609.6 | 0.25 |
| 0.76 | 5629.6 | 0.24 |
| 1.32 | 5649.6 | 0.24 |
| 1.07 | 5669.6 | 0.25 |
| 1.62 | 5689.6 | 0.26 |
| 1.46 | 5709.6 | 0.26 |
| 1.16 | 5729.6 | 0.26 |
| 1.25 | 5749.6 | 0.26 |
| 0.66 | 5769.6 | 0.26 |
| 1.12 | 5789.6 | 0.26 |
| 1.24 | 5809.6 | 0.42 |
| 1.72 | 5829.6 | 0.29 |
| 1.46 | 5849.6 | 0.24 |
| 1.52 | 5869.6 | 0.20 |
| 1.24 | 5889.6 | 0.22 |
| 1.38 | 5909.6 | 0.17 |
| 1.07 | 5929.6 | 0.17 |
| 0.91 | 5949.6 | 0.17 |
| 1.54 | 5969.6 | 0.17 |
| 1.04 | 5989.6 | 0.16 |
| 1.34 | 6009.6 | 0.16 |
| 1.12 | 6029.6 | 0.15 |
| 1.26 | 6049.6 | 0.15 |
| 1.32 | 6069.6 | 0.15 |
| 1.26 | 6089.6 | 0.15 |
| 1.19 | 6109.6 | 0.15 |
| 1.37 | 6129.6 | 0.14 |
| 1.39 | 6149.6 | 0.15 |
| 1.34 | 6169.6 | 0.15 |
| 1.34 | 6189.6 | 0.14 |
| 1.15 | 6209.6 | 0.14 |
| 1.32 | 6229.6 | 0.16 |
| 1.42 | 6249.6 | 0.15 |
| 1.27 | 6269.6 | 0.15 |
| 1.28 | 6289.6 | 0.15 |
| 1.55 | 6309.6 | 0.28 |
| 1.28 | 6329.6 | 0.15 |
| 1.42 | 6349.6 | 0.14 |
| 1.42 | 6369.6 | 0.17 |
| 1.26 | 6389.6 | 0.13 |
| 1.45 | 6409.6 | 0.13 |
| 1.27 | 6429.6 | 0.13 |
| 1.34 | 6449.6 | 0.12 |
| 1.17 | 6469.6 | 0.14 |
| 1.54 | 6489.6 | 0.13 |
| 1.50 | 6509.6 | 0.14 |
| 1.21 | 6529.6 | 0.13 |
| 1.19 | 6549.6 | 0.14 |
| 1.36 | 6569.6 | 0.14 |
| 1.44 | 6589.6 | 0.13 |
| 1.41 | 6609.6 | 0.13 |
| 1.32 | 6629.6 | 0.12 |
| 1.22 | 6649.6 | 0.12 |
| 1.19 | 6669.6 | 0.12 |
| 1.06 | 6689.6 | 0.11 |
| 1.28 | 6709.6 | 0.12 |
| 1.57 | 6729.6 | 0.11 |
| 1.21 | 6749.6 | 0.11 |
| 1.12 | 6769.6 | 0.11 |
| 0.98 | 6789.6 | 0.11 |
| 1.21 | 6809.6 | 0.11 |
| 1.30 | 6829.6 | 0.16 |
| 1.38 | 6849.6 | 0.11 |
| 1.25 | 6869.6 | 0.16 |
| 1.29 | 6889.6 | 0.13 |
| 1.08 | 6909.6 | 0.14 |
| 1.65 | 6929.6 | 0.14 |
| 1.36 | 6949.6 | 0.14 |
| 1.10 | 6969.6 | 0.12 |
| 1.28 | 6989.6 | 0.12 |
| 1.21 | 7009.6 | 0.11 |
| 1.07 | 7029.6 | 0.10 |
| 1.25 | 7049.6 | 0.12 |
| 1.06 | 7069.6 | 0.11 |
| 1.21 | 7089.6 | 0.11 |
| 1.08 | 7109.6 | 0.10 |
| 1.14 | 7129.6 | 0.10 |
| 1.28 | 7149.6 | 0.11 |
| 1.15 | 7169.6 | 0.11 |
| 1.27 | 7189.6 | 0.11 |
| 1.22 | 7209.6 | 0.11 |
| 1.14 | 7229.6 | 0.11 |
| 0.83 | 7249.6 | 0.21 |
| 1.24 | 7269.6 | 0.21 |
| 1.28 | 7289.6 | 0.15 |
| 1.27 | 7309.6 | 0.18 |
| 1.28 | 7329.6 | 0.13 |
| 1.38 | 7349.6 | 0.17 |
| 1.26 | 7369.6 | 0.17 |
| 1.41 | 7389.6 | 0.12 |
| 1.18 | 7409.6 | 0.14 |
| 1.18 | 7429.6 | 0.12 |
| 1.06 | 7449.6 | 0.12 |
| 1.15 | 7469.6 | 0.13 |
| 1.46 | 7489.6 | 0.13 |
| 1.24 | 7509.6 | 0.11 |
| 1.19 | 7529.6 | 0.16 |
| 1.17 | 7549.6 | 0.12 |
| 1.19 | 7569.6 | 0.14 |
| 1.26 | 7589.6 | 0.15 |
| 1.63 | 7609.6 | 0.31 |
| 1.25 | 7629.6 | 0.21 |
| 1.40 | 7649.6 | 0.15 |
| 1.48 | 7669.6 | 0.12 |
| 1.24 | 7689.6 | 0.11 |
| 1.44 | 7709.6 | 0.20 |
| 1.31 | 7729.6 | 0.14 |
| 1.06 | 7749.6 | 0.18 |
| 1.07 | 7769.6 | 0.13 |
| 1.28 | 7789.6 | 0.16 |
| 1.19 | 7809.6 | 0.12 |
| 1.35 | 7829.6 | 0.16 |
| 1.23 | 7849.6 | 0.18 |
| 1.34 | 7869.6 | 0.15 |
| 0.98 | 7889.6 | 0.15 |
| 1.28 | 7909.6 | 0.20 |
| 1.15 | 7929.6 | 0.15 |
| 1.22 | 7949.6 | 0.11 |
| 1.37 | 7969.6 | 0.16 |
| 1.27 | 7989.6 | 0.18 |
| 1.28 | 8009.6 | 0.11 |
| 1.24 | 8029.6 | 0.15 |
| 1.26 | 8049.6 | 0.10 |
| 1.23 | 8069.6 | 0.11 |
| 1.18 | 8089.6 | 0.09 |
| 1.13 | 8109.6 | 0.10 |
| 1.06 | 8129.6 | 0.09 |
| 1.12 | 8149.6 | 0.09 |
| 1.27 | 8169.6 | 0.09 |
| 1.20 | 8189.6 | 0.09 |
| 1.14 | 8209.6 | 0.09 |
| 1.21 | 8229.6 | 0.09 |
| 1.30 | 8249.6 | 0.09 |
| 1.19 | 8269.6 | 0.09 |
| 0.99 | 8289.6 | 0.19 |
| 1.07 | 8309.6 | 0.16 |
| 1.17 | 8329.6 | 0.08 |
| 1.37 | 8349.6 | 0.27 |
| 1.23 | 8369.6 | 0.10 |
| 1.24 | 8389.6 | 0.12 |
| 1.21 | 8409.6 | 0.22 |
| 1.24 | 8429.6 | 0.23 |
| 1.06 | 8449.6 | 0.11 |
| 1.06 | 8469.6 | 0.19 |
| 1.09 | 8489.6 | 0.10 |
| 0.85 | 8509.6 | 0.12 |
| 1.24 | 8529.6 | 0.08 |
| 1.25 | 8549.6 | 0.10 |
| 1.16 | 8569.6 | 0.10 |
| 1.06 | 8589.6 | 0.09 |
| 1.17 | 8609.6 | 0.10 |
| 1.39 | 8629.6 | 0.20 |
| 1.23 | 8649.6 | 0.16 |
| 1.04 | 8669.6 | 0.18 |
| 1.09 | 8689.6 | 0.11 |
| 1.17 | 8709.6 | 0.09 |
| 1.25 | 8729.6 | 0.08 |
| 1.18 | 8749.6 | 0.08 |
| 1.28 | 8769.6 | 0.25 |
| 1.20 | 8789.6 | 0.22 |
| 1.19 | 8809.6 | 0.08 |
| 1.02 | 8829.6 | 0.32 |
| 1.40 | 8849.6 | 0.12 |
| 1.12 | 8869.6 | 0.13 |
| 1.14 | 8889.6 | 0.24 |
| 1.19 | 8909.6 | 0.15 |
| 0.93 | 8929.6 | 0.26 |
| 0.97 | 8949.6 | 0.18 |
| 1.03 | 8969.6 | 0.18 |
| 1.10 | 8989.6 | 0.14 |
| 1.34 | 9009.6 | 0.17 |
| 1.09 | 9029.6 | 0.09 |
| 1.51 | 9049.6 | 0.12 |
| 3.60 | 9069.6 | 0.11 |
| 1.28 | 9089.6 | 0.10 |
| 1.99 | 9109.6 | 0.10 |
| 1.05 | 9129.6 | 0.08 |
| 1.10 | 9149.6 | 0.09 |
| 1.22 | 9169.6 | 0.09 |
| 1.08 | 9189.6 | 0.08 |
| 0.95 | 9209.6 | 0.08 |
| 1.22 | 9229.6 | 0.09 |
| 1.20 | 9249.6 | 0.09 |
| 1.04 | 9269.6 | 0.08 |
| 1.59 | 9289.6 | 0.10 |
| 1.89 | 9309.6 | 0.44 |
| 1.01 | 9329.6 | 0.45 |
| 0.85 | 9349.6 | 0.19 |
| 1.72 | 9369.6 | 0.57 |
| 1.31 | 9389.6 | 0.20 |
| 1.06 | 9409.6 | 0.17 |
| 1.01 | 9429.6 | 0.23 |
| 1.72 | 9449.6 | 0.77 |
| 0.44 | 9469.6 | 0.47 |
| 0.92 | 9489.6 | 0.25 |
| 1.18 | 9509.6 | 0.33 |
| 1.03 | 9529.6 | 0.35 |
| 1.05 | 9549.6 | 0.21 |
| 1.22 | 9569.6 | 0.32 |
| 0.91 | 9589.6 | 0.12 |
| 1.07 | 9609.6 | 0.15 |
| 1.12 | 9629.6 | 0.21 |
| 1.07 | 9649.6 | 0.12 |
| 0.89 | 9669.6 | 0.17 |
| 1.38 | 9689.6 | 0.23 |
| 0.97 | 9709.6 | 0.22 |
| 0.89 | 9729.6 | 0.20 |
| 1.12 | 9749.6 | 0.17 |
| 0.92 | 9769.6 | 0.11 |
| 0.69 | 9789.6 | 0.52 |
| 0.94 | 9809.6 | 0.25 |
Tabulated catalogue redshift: 0.38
